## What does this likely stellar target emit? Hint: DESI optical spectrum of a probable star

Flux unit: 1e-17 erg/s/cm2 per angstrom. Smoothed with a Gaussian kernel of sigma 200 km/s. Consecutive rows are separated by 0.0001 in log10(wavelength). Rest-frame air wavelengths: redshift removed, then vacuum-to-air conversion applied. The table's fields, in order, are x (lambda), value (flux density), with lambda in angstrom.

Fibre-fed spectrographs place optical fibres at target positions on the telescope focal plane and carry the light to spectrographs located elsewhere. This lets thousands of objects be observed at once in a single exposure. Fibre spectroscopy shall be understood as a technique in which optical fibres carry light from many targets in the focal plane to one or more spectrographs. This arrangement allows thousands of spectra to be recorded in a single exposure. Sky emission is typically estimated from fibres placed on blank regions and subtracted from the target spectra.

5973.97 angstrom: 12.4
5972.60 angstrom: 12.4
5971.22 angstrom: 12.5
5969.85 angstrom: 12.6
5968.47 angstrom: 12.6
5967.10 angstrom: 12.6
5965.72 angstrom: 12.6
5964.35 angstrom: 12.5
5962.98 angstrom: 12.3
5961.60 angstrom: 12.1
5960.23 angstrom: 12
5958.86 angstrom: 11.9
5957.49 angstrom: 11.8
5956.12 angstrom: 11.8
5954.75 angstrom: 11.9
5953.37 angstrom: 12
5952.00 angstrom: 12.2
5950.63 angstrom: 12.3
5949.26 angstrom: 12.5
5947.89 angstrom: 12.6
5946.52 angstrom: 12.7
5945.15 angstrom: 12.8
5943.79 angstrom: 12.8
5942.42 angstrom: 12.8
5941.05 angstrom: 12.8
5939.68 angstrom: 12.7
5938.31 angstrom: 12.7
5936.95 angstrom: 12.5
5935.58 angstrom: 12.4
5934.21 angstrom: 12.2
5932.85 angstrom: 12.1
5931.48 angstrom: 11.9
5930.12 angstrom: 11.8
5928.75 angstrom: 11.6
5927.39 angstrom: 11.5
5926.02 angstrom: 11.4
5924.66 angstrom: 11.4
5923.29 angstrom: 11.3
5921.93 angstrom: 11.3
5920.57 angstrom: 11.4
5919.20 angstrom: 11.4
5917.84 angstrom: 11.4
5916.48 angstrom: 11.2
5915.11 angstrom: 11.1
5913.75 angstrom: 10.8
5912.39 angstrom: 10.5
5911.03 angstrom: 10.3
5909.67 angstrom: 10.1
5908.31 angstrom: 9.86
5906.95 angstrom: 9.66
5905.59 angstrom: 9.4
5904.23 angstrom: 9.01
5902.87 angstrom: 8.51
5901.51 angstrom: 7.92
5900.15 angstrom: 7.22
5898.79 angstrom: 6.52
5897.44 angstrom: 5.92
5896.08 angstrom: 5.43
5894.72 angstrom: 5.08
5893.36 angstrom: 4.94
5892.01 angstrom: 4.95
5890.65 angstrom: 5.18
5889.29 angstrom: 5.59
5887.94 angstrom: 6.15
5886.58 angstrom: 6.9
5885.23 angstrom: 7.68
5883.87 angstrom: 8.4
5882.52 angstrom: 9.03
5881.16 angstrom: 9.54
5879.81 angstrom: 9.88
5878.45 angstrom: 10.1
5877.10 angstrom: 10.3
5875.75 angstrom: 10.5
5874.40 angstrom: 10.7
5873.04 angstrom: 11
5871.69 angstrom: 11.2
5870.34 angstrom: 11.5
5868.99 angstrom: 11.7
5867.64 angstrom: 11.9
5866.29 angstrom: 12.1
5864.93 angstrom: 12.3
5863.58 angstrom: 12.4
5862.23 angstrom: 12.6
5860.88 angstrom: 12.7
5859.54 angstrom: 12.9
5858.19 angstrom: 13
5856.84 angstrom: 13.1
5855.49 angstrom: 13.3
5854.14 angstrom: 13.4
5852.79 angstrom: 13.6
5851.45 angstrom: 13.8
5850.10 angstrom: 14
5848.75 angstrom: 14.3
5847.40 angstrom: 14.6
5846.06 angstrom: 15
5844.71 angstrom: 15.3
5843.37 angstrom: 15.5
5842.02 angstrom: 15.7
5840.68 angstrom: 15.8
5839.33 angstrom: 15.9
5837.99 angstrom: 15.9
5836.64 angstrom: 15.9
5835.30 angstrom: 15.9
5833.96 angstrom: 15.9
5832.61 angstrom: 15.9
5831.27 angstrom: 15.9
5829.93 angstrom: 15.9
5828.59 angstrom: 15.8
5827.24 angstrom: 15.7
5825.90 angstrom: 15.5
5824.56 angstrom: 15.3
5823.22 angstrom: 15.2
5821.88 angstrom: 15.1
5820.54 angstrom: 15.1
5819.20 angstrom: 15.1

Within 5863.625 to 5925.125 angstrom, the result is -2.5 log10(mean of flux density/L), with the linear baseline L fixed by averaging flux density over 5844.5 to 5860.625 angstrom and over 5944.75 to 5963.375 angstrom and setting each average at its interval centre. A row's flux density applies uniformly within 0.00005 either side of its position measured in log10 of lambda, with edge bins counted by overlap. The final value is 0.37 mag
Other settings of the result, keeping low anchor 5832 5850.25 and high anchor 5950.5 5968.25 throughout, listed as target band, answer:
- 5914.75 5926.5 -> 0.17 mag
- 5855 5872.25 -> 0.20 mag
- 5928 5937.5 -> 0.07 mag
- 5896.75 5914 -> 0.47 mag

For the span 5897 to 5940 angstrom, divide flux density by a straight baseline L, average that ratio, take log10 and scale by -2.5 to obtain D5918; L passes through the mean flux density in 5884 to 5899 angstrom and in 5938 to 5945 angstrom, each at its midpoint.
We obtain -0.110 mag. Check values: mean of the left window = 5.92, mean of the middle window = 10.6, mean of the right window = 12.8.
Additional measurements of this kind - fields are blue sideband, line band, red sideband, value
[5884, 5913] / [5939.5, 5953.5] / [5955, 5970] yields -0.143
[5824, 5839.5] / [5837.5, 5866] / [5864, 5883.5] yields -0.045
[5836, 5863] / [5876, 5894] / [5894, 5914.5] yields 0.353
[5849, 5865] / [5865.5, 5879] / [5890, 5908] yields -0.020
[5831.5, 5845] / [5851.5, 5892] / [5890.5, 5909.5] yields 0.071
